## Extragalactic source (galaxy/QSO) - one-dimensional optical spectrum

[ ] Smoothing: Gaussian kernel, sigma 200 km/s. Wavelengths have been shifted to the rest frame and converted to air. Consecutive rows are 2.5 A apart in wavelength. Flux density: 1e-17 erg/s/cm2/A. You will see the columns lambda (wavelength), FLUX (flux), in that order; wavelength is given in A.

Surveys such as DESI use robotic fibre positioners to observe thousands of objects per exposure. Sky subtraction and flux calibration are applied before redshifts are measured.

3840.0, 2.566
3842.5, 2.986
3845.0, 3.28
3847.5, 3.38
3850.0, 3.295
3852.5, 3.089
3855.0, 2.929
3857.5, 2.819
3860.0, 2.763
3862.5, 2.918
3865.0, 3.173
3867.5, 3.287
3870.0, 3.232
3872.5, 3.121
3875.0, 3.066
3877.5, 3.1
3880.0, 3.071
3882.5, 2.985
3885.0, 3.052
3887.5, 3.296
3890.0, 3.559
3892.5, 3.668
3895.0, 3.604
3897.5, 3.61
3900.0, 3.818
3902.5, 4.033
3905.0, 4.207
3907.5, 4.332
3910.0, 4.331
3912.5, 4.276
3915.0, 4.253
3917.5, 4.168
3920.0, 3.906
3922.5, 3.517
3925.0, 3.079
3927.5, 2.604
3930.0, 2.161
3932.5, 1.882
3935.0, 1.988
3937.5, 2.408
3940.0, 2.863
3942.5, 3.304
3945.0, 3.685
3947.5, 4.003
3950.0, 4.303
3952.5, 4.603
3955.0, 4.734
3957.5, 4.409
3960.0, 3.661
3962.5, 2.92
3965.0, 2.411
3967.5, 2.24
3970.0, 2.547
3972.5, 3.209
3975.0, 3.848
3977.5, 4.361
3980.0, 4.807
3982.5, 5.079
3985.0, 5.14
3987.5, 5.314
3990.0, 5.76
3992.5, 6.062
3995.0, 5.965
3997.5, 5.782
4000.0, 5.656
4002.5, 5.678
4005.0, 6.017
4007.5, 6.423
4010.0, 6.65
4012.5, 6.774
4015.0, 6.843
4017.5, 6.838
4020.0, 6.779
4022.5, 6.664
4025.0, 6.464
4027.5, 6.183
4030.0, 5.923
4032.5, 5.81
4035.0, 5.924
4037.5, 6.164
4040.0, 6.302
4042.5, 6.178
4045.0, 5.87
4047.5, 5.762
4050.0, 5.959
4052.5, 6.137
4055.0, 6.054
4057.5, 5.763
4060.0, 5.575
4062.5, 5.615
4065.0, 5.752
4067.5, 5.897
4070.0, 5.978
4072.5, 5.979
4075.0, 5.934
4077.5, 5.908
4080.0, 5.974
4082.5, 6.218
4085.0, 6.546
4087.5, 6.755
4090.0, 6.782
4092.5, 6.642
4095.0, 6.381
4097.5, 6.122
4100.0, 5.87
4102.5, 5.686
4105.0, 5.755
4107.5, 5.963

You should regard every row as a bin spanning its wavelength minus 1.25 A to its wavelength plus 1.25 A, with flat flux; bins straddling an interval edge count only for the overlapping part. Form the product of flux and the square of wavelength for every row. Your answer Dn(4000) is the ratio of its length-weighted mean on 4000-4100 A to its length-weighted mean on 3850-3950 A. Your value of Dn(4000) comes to 2.00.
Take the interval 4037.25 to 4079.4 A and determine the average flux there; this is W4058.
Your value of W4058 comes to 5.93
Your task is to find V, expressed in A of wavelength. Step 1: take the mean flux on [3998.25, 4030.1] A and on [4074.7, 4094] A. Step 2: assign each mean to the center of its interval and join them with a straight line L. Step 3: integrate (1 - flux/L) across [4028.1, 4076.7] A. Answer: 3.4 A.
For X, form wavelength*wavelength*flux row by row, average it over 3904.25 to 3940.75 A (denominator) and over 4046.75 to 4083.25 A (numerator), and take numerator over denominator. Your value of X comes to 1.91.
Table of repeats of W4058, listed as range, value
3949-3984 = 3.8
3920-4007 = 4.02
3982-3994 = 5.51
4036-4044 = 6.19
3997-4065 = 6.14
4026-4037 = 5.99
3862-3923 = 3.59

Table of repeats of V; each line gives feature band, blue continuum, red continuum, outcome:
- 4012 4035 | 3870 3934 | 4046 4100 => -4.9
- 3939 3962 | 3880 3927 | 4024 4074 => 2.7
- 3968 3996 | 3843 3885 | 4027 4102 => 1.2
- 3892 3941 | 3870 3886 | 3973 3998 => 4.1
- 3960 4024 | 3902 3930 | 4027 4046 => 1.5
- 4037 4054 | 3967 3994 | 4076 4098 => -1.3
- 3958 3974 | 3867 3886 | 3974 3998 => 6.3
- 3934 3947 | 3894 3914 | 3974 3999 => 4.7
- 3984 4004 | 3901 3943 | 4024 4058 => -2.8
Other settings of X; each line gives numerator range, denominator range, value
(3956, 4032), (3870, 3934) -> 1.59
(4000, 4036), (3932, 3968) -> 1.96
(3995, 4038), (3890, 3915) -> 1.67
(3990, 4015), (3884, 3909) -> 1.73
